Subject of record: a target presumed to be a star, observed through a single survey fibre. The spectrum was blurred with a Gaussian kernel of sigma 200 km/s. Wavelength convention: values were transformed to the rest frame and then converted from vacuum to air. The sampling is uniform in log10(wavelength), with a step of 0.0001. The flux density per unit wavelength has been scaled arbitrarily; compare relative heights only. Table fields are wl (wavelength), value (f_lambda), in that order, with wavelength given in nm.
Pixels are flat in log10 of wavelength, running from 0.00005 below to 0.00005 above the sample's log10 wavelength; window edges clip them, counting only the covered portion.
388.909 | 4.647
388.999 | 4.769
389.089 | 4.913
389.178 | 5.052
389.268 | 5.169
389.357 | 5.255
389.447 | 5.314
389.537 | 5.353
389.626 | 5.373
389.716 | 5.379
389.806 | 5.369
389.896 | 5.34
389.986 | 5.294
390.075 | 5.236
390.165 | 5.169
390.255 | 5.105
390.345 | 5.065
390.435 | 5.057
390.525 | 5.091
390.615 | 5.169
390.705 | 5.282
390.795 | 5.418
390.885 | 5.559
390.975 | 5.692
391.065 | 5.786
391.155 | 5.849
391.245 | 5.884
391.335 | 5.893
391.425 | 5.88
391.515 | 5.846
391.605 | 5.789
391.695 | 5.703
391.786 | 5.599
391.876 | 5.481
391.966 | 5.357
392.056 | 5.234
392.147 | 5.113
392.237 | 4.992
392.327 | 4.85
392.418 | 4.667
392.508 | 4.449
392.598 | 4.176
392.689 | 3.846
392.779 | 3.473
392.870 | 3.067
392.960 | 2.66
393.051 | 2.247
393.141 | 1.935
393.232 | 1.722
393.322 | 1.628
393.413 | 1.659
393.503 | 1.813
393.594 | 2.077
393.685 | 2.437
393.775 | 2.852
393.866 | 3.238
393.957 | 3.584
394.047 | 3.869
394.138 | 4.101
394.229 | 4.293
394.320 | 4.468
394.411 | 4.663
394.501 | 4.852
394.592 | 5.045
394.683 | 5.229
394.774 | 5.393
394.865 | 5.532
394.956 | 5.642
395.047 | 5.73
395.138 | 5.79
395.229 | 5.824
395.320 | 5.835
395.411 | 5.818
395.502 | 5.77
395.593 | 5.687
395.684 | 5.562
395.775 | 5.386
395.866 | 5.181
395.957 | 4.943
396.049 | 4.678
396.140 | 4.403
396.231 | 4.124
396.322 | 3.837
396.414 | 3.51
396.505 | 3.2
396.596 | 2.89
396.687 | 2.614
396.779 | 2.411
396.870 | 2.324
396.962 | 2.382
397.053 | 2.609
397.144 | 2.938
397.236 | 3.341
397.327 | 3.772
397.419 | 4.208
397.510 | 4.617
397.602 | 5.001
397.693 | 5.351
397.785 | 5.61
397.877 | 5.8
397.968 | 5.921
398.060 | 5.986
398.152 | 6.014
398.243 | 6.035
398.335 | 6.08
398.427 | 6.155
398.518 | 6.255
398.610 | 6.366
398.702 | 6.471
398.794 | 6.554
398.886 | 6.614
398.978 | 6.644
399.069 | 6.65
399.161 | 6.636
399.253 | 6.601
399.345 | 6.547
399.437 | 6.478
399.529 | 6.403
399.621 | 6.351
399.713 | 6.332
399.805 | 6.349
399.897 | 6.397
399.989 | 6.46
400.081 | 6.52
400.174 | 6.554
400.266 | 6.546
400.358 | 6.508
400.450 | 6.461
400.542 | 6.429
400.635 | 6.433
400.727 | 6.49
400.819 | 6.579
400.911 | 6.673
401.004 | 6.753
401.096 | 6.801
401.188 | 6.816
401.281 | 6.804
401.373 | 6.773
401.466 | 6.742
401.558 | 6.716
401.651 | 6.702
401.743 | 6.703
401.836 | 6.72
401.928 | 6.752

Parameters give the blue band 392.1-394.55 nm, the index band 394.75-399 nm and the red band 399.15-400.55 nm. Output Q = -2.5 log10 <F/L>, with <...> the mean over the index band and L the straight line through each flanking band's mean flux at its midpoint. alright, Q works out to 0.02 mag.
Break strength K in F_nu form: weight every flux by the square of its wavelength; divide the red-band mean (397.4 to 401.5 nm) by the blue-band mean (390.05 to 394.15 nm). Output 1.5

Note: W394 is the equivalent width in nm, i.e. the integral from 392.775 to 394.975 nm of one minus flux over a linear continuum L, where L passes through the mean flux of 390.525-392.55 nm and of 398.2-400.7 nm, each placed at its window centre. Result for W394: 0.87 nm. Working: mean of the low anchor 5.43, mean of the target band 3.48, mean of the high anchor 6.44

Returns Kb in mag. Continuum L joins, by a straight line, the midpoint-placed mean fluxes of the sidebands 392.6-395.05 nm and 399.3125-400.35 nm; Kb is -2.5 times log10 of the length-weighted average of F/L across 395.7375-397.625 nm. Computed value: 0.30 mag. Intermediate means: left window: 3.57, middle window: 3.71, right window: 6.45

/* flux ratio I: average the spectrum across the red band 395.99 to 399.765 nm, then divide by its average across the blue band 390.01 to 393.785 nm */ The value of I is 1.14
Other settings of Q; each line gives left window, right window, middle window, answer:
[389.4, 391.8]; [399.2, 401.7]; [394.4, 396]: 0.10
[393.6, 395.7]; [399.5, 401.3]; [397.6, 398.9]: -0.03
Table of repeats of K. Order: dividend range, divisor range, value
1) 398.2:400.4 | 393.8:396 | 1.31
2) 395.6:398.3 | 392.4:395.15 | 1.18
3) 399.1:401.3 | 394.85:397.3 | 1.54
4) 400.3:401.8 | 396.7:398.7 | 1.43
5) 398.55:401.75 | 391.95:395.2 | 1.72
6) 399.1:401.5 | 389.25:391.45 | 1.28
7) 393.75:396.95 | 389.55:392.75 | 0.87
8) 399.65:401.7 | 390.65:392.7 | 1.29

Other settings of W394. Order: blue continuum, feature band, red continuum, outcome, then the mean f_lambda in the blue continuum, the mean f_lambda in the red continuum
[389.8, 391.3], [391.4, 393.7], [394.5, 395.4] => 0.65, 5.38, 5.53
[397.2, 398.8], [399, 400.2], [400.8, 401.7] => -0.07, 5.52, 6.74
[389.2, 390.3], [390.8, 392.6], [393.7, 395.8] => -0.10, 5.27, 4.93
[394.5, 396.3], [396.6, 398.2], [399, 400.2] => 0.48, 5.31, 6.49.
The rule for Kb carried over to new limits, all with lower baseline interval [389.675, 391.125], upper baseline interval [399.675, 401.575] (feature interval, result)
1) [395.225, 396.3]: 0.15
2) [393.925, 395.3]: 0.18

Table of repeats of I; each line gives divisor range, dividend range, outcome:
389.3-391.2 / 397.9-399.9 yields 1.19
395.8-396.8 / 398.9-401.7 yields 1.70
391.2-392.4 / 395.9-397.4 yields 0.62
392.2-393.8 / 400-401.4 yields 2.18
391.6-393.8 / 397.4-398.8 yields 1.57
